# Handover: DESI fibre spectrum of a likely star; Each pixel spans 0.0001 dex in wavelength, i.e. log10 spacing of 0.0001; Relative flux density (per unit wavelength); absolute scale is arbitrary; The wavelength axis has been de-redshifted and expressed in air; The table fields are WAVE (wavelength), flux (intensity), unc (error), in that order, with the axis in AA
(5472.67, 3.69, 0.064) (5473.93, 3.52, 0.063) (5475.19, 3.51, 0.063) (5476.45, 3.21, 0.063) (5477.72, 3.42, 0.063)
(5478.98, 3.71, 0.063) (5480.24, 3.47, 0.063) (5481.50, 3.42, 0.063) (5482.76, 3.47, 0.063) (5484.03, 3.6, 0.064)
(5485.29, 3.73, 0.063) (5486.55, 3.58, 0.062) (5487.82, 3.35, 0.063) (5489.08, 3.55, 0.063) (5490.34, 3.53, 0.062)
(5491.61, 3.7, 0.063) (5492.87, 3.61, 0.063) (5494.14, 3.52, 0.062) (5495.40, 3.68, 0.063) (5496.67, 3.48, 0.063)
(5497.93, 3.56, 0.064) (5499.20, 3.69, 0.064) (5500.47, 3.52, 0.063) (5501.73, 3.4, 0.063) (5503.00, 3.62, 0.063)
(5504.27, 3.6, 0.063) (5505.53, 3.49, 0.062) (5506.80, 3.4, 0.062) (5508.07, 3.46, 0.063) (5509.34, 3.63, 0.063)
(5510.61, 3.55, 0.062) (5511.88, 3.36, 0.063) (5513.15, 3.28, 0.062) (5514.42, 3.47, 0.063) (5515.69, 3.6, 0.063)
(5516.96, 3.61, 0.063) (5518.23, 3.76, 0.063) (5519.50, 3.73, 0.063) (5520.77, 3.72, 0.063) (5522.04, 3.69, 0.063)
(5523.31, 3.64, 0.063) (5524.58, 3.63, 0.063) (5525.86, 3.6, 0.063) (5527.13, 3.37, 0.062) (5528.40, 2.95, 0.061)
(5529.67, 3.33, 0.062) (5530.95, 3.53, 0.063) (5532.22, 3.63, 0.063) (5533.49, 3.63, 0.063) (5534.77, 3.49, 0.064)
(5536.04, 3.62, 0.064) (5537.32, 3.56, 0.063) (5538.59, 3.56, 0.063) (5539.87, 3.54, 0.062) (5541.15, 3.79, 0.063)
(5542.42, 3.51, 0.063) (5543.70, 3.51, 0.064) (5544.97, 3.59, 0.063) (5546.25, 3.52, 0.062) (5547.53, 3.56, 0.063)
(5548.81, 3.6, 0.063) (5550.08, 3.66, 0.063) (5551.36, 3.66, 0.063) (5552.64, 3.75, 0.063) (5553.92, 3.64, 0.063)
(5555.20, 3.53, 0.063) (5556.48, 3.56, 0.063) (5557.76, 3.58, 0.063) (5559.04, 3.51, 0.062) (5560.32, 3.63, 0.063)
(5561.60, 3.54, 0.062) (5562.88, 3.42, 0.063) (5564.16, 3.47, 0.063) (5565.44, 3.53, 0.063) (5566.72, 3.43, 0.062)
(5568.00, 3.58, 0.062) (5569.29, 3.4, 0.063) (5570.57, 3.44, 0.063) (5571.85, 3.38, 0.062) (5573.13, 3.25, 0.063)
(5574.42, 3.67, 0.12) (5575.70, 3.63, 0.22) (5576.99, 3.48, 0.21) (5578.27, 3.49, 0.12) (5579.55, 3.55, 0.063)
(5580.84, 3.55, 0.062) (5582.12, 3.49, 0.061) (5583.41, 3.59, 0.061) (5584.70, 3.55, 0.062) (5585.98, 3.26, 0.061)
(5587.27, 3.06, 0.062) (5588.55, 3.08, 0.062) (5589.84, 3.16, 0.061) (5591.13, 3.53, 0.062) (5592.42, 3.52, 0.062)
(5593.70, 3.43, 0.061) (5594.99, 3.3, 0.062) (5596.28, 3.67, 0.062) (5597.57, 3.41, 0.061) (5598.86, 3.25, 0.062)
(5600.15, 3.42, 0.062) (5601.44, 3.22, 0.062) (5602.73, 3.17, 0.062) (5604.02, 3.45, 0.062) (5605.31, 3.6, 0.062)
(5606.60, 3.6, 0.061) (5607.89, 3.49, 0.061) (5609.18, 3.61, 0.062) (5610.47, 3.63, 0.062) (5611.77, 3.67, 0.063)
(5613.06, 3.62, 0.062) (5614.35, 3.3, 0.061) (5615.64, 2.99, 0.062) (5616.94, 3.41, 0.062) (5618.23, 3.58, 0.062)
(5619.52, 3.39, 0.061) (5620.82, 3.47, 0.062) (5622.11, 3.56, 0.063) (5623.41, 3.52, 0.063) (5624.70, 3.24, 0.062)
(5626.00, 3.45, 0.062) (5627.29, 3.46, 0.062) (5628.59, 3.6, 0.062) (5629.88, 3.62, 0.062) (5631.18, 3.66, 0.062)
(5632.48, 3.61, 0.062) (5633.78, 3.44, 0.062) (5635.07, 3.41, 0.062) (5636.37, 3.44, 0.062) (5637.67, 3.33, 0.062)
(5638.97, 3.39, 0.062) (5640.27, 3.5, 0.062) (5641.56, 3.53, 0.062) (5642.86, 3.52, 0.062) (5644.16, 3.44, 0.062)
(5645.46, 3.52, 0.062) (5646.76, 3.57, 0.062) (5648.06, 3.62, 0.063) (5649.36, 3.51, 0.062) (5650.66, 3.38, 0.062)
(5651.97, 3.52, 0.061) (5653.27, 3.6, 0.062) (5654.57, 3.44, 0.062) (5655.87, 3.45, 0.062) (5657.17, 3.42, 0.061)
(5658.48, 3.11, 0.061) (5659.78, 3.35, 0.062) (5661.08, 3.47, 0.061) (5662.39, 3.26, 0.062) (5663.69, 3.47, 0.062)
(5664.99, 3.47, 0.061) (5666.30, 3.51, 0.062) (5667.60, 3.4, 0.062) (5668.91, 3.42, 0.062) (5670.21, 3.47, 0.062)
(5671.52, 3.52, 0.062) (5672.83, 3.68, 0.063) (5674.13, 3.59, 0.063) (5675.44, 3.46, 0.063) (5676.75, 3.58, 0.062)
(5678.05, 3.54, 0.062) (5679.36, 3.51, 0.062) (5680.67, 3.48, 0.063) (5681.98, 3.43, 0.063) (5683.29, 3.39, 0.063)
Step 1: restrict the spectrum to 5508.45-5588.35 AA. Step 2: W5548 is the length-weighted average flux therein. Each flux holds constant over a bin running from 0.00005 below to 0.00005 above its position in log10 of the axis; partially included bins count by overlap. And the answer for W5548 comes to 3.53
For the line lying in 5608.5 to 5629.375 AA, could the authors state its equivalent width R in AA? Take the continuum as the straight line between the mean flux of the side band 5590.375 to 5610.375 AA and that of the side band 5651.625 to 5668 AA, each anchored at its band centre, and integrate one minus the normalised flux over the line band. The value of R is -0.2 AA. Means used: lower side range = 3.45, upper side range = 3.42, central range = 3.47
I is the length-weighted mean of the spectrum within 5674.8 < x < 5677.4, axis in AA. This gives 3.52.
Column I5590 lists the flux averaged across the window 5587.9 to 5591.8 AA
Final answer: 3.26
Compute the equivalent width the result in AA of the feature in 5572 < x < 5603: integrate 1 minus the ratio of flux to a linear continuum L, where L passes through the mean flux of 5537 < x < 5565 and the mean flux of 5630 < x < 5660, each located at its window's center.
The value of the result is 1.1 AA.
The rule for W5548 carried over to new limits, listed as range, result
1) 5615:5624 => 3.41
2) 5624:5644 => 3.48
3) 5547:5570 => 3.56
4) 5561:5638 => 3.45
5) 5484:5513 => 3.54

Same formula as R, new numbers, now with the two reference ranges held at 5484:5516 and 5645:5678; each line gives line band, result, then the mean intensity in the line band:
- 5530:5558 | -0.6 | 3.59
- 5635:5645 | 0.1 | 3.45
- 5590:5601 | 0.2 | 3.42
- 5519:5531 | 0.0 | 3.52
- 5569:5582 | 0.1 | 3.49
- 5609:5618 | 0.1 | 3.46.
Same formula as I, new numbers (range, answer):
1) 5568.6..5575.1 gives 3.43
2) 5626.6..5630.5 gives 3.57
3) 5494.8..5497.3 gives 3.58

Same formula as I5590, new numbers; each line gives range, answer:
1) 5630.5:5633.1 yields 3.63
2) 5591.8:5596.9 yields 3.48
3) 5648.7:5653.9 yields 3.5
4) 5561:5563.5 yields 3.48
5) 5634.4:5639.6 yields 3.39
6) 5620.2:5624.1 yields 3.52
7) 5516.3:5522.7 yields 3.7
